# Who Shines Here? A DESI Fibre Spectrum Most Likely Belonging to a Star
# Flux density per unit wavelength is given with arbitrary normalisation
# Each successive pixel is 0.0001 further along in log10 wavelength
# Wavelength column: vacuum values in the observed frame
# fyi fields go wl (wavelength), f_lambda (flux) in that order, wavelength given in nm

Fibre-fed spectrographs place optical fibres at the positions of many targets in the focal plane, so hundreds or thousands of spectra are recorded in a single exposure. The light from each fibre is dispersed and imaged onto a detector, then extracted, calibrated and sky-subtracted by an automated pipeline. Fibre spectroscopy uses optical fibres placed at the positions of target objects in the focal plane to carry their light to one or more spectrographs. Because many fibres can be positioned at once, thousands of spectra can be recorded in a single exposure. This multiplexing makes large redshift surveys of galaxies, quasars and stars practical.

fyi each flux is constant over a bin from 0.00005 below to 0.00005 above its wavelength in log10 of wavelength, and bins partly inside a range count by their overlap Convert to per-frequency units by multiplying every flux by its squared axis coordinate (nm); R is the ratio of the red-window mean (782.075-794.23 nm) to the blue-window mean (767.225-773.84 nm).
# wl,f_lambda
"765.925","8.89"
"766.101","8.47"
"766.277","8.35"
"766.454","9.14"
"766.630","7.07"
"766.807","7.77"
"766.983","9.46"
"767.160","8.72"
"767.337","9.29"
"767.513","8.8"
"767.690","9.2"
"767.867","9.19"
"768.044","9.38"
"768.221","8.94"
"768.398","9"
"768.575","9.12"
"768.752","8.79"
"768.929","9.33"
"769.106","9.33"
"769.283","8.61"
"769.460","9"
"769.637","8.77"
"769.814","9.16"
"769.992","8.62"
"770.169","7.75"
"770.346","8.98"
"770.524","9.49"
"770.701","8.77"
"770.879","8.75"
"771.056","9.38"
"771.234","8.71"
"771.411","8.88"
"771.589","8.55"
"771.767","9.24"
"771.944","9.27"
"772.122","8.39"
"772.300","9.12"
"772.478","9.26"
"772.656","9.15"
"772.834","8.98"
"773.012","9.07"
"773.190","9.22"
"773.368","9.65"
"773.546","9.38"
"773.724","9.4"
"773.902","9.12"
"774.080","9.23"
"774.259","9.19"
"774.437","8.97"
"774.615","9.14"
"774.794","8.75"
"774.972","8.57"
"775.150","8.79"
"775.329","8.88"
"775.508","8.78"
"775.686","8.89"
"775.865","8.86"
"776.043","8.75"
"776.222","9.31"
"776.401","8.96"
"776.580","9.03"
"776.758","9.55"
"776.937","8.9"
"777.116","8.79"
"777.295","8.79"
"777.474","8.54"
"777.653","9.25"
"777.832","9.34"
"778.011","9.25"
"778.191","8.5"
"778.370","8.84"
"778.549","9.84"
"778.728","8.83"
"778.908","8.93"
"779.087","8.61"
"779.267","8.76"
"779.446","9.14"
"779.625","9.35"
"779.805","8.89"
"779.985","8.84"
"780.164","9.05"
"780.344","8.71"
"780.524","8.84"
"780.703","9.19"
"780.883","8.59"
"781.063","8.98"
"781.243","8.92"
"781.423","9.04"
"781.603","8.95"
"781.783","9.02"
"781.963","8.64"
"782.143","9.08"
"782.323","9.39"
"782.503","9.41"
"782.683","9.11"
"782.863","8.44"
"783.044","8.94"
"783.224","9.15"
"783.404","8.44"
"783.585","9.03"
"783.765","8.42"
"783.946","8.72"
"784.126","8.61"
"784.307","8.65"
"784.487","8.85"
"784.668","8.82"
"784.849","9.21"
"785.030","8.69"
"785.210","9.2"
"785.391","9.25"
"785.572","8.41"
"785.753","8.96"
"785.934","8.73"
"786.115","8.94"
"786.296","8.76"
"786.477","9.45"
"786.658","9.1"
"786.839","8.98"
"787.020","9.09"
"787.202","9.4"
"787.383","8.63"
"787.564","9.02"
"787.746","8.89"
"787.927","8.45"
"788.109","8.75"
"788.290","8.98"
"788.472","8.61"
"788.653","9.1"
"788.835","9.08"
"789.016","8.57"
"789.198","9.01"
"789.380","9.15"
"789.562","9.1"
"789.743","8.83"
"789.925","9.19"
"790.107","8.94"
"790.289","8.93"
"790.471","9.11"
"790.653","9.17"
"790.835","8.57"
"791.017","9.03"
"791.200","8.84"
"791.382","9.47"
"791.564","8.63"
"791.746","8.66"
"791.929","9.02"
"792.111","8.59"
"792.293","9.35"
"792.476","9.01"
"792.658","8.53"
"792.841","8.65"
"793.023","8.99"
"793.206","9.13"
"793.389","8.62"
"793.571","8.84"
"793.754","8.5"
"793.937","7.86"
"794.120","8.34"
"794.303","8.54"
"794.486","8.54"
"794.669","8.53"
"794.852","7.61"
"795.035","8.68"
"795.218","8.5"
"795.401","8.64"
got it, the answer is 1.03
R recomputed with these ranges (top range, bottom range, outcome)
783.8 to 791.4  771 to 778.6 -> 1.02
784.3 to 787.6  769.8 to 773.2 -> 1.04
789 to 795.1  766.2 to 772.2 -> 1.05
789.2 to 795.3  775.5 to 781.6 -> 1.01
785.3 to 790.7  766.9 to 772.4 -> 1.05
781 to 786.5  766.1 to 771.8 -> 1.04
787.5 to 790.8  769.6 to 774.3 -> 1.03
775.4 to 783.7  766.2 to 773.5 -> 1.03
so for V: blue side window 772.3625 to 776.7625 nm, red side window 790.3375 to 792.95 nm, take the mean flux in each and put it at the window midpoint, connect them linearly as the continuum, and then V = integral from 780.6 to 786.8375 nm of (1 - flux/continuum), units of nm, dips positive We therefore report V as 0.04 nm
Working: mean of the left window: 9.07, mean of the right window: 8.9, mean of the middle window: 8.92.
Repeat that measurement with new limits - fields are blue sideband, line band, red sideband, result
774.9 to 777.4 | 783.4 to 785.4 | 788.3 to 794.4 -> 0.01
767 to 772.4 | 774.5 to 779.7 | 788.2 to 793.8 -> -0.01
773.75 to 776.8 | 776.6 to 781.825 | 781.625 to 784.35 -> -0.02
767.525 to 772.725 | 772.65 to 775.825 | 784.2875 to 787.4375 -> -0.03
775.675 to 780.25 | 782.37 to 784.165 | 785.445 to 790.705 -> 0.02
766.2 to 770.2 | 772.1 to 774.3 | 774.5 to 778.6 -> -0.07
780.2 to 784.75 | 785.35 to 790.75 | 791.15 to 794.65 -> -0.09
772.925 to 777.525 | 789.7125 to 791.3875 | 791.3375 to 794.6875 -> -0.04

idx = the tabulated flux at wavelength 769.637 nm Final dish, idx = 8.77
